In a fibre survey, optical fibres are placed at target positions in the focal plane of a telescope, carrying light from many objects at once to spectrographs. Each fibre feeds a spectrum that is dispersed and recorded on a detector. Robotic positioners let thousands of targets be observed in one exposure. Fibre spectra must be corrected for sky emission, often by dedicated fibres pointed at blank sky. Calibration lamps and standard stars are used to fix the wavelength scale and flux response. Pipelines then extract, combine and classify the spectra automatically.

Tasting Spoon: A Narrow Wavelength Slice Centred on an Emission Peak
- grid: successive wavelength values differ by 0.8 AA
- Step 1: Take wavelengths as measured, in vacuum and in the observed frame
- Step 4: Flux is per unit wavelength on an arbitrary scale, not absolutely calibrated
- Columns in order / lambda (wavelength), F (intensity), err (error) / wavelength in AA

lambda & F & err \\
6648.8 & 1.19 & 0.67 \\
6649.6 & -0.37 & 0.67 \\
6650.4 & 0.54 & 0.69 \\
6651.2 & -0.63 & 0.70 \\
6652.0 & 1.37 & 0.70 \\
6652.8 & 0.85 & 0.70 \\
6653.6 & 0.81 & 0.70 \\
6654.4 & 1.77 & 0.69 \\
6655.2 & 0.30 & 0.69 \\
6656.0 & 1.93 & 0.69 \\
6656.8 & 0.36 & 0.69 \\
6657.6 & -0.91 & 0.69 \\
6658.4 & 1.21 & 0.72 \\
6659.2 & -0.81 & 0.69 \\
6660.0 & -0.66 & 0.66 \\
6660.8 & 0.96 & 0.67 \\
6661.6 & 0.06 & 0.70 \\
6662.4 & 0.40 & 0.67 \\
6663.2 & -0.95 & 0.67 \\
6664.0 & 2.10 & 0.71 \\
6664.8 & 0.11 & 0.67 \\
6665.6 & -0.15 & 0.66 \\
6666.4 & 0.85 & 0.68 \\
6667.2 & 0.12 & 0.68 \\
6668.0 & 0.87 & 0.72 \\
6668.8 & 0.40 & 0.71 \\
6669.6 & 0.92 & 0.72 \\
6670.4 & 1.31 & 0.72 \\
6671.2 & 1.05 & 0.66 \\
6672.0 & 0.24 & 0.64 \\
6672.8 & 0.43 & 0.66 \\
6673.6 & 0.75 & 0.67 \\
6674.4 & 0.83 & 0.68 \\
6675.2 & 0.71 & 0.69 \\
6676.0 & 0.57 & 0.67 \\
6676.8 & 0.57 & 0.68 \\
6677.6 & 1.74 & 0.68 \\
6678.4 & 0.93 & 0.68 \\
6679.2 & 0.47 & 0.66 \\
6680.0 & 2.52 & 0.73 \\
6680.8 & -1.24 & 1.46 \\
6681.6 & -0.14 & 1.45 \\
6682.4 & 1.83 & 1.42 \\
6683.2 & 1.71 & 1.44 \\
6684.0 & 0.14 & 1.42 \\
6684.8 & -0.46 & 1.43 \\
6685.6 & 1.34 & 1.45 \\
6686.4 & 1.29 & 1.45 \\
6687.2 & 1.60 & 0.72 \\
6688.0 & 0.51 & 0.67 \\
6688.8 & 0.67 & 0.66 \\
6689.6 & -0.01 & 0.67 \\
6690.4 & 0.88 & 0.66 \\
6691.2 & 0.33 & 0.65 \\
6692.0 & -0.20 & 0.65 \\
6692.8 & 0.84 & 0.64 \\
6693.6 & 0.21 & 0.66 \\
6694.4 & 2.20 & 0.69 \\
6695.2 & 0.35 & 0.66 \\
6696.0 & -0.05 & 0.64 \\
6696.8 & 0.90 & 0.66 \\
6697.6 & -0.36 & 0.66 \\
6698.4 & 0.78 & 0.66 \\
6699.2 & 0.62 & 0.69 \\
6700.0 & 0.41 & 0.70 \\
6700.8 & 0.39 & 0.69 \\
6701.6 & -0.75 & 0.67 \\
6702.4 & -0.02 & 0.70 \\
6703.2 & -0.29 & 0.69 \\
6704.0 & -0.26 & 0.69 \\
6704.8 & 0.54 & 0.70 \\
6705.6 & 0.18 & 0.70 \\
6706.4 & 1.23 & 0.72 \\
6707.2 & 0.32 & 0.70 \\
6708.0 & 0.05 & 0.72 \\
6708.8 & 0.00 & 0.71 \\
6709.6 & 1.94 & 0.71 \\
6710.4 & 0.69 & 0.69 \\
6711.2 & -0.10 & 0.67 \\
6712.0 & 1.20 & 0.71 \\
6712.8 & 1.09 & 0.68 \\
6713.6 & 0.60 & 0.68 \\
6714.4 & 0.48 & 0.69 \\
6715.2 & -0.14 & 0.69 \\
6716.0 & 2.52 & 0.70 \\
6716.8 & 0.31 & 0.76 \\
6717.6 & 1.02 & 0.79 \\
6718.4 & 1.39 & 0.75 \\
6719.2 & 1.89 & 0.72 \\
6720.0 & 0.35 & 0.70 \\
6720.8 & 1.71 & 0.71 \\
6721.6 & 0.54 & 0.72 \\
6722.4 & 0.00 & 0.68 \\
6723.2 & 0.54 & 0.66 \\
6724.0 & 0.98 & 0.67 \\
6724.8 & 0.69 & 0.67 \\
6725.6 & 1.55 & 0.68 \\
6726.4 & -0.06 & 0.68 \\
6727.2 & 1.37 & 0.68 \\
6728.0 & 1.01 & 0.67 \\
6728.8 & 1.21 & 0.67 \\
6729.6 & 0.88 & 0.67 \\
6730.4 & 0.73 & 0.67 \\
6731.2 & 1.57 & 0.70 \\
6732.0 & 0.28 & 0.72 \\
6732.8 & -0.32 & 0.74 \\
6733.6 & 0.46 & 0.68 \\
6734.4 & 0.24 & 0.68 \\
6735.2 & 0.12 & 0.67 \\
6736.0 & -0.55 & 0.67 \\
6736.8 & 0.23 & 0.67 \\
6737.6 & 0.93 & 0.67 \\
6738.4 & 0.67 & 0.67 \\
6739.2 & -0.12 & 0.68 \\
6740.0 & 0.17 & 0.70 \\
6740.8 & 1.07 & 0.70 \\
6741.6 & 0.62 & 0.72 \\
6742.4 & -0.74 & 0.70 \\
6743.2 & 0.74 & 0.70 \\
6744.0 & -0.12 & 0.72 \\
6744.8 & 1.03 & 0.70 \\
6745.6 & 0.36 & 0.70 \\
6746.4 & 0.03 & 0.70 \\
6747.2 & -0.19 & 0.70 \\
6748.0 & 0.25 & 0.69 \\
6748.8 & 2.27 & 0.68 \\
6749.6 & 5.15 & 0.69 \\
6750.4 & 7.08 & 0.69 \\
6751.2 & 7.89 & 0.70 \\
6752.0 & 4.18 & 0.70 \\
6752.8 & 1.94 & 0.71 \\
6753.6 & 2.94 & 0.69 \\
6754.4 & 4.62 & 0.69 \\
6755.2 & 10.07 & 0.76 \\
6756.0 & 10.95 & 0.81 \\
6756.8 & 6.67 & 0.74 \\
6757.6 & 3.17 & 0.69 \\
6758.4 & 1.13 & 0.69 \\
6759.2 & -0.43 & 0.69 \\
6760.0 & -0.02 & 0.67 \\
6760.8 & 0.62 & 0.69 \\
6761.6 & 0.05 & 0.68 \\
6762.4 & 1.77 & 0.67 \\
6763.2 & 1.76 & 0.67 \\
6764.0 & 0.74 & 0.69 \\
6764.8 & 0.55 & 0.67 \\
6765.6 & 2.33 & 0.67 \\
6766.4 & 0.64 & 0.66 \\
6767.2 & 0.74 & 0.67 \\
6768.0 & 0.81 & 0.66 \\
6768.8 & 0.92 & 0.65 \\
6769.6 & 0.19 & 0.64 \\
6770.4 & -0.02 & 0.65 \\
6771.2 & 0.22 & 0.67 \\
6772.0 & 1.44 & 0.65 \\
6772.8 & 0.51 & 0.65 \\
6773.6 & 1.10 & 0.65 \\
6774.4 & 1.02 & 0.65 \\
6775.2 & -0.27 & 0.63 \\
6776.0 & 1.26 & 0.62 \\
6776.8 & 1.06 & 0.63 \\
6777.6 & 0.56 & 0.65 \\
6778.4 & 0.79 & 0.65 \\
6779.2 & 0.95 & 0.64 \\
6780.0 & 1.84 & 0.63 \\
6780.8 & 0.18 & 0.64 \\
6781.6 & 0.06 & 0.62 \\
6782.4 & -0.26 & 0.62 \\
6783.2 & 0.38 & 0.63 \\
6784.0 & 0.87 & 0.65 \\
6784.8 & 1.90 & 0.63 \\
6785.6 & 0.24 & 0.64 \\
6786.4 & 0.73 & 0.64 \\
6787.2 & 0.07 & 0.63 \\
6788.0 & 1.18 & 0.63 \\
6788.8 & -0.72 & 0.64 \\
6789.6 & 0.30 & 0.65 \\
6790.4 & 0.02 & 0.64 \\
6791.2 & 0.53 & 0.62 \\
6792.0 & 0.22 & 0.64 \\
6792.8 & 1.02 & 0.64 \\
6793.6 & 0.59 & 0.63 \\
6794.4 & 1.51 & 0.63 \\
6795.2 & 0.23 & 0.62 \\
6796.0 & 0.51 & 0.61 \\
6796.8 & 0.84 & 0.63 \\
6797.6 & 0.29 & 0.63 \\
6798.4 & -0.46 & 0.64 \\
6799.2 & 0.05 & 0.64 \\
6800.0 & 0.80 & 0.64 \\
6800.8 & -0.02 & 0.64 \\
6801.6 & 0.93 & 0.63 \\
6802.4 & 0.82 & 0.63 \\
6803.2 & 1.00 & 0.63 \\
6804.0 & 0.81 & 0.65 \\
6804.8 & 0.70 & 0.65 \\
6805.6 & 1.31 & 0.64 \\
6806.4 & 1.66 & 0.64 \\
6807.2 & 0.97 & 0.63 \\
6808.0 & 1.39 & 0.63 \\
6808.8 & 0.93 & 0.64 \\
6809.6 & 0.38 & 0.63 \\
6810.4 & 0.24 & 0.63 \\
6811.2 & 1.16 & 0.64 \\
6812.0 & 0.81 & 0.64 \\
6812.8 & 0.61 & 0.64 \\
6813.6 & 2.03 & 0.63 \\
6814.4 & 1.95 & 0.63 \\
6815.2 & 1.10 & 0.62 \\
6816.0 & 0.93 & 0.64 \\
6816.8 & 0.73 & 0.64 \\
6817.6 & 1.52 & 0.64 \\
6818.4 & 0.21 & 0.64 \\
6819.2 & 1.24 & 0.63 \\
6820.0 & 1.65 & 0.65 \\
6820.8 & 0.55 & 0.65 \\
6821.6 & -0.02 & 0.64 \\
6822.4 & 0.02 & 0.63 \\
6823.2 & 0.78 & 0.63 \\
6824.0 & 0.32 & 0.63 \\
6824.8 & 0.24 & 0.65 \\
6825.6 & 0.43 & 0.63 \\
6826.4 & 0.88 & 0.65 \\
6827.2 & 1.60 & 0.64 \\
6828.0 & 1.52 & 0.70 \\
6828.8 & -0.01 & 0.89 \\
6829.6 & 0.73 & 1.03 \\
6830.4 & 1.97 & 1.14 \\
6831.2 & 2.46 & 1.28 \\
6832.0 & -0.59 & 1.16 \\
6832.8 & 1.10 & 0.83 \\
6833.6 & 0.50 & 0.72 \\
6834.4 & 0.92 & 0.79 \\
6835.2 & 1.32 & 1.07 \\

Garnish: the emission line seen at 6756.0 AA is [O II] 3727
